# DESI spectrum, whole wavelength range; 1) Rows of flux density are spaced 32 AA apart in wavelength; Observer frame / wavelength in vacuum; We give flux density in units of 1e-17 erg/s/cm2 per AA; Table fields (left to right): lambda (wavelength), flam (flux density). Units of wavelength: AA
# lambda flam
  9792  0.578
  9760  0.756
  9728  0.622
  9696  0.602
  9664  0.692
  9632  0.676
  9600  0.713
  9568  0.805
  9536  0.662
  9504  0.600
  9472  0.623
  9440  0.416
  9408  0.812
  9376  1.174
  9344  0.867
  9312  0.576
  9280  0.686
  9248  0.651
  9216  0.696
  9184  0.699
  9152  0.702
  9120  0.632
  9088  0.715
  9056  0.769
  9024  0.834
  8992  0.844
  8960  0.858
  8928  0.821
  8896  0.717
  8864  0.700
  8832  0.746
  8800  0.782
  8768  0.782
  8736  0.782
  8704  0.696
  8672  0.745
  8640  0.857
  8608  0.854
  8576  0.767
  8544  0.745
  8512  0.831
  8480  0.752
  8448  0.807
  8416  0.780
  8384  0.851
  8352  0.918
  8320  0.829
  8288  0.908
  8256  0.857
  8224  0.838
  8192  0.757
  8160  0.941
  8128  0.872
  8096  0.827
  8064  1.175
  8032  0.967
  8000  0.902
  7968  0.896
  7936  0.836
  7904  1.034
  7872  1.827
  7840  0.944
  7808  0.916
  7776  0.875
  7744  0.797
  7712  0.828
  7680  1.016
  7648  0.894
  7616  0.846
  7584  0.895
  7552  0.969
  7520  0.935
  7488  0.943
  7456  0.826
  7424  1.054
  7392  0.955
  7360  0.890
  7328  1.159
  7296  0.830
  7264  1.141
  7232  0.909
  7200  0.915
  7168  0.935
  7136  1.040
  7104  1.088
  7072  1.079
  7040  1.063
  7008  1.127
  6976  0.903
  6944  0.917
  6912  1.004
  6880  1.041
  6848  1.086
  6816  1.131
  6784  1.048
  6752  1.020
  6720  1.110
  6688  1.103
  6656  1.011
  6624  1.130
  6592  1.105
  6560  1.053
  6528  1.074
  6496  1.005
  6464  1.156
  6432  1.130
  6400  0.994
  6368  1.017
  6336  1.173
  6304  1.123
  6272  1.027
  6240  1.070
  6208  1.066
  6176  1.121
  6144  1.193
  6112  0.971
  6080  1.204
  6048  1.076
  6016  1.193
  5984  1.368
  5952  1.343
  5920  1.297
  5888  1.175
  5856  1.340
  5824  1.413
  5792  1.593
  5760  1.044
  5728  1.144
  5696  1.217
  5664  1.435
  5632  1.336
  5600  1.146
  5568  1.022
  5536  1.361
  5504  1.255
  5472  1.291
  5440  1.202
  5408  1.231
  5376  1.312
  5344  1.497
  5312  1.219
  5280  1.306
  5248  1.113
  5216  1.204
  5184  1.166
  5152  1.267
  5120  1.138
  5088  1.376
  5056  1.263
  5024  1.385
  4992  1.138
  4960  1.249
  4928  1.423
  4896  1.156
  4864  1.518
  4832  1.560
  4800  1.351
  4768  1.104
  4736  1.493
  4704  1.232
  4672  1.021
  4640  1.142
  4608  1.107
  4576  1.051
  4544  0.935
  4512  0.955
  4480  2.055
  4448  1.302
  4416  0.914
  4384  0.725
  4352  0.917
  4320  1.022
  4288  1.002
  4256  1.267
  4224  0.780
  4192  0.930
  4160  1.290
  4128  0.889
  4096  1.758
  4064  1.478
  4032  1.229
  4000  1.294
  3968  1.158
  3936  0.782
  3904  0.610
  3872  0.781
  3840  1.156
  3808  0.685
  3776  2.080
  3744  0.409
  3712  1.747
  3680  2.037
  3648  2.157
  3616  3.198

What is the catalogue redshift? 0.198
